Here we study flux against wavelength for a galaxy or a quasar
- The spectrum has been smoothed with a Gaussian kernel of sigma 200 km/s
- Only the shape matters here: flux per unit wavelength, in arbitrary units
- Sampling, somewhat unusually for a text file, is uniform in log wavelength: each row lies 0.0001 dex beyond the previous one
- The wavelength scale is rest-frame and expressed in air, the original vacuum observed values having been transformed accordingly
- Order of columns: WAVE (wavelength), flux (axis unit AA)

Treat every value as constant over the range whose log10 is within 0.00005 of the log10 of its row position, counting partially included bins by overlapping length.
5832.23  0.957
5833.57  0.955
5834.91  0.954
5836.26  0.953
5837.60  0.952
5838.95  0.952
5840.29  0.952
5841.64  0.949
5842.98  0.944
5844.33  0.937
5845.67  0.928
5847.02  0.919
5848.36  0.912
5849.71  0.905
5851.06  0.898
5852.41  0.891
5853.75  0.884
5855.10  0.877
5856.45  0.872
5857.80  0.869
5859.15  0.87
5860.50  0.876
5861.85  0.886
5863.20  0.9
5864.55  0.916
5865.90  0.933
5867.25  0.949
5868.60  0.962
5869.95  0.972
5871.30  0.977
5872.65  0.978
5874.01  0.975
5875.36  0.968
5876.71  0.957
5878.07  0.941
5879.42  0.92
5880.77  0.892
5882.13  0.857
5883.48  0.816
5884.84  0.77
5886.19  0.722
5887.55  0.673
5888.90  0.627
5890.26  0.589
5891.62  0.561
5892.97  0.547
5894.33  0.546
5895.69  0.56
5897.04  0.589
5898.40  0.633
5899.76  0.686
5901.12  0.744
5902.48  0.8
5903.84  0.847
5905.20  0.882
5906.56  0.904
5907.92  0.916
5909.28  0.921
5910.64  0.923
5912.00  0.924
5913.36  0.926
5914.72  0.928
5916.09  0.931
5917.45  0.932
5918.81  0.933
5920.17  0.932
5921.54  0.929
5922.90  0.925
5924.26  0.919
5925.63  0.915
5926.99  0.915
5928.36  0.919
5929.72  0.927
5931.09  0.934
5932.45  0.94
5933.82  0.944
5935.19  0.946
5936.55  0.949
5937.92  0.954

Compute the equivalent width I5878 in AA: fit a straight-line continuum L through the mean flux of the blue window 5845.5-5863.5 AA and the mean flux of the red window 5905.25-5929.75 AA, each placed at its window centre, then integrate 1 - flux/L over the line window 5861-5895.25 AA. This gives 2.7 AA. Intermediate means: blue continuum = 0.89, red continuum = 0.922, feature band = 0.831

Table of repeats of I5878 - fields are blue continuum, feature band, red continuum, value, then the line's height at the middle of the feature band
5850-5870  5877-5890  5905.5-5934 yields 1.6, 0.911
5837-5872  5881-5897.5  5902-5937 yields 4.6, 0.918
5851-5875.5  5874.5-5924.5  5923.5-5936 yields 6.0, 0.924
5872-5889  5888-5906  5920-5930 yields 4.5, 0.884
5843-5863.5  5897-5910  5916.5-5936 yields 1.7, 0.919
